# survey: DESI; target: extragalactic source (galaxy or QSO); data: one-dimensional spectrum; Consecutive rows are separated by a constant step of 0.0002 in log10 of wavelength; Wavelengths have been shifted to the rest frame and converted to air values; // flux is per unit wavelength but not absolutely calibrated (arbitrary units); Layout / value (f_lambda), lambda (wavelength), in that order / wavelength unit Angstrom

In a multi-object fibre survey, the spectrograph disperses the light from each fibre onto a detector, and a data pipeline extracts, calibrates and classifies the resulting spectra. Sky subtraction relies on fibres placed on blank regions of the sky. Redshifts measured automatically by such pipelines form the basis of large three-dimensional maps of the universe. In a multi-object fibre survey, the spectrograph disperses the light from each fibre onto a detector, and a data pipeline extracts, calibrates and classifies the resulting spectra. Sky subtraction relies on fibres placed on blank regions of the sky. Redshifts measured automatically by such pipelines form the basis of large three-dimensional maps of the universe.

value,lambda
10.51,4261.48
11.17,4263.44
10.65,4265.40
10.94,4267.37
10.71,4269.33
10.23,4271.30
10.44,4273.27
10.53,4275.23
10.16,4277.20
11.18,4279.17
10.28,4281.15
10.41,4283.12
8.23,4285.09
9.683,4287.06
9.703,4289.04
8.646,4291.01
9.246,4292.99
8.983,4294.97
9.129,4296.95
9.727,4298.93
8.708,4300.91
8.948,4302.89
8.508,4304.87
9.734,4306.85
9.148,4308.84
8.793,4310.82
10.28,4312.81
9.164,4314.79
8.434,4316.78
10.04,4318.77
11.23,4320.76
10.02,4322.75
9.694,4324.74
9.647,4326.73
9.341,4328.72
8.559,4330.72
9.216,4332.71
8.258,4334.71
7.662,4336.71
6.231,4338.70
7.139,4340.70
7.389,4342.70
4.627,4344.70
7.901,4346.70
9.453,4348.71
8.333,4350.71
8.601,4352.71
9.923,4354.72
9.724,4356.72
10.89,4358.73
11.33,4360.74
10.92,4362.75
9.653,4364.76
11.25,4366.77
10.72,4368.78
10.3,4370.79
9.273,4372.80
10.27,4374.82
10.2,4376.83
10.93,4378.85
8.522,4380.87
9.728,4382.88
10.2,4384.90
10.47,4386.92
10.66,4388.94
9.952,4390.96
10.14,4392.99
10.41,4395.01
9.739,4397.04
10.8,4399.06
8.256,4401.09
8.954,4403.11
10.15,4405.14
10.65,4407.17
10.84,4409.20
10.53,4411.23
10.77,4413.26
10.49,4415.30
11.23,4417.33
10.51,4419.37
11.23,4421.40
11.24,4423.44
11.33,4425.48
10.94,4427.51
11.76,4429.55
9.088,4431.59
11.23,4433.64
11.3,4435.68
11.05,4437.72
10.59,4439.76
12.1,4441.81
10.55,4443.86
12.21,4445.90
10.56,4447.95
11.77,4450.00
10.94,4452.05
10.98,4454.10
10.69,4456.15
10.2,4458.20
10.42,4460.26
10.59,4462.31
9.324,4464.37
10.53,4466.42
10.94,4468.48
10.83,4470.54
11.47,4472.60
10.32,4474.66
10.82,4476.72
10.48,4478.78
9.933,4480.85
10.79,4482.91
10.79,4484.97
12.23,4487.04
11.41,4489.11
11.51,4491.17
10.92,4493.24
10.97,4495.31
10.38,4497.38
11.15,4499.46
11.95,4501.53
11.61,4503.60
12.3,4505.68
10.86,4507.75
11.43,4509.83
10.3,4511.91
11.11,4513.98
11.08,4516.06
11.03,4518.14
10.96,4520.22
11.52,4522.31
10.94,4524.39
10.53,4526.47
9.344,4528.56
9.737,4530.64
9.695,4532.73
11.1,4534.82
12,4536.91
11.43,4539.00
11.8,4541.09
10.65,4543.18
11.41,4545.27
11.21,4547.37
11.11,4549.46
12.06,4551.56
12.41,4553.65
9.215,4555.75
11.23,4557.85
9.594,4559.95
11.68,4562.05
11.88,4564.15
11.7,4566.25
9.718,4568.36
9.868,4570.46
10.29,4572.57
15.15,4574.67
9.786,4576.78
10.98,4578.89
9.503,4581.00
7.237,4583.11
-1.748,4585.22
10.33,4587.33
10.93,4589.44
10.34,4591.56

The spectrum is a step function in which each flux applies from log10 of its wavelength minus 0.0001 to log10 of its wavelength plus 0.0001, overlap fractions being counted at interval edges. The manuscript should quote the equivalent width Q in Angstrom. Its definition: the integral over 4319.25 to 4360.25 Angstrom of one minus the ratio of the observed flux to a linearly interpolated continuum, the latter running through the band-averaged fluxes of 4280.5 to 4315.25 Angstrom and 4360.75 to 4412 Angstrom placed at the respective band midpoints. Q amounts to 4.0 Angstrom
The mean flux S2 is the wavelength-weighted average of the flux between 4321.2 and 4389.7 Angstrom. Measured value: 9.34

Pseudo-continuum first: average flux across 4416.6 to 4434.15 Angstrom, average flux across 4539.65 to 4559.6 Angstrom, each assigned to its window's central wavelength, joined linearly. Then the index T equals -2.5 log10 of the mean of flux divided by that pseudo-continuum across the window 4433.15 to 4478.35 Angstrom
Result 0.012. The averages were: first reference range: 10.9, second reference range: 11.2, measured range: 10.9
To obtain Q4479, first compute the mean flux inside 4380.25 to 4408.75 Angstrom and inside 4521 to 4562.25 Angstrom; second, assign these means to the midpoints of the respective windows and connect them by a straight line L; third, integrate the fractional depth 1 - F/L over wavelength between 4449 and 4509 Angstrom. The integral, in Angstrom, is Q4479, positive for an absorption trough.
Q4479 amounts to -2.5 Angstrom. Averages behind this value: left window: 9.94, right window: 10.9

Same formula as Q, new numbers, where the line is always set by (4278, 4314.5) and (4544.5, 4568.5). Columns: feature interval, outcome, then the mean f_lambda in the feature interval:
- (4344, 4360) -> 1.6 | 8.8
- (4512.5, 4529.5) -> 0.2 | 10.8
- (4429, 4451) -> -1.5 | 11.1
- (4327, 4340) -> 1.9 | 8.27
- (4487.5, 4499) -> -0.4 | 11.1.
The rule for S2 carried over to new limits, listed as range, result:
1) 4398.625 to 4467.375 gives 10.7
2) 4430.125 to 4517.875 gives 11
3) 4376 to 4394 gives 10.1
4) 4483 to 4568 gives 11.1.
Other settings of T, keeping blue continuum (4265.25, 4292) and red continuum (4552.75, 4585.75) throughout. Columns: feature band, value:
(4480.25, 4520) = -0.110 mag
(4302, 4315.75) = 0.098 mag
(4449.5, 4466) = -0.051 mag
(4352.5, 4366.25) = -0.018 mag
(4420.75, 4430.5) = -0.123 mag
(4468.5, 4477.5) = -0.081 mag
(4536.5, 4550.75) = -0.130 mag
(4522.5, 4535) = -0.019 mag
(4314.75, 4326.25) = 0.033 mag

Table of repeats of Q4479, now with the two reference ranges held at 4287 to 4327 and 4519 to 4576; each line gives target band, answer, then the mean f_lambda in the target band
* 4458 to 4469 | 0.2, 10.3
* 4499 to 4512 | -0.9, 11.5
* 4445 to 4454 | -0.8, 11.3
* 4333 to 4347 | 3.7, 7.1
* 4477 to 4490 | -0.4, 10.9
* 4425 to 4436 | -0.7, 10.9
